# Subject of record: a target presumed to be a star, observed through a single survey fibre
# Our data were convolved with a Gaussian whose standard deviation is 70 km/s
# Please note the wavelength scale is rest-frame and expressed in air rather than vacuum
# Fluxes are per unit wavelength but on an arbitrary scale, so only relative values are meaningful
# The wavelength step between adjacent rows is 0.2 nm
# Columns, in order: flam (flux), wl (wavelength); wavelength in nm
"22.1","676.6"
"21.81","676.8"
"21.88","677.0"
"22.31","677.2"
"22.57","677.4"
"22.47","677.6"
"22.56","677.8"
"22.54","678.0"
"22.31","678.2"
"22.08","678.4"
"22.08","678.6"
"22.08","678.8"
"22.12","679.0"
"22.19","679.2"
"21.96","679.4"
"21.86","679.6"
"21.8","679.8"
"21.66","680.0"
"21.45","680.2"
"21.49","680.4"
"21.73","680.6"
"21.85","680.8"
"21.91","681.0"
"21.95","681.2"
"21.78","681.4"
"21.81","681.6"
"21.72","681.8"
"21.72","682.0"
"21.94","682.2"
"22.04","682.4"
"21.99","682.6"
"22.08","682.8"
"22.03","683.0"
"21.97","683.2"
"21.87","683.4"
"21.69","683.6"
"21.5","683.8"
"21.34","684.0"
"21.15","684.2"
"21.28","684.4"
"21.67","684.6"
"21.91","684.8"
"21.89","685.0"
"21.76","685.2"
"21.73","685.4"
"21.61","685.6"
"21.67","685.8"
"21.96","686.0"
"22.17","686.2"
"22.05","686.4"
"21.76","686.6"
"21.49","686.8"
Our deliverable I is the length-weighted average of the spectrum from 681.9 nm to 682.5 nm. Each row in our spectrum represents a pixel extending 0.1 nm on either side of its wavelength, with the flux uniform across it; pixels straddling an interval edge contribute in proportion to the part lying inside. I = 21.9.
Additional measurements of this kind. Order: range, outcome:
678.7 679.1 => 22.1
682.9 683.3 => 22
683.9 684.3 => 21.2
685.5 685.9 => 21.6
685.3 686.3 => 21.8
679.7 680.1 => 21.7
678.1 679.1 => 22.1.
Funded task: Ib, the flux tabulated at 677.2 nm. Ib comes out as 22.31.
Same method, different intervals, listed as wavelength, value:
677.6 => 22.47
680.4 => 21.49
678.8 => 22.08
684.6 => 21.67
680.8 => 21.85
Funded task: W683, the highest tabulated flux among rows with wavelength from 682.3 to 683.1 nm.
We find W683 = 22.08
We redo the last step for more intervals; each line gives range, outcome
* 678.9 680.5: 22.19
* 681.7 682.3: 21.94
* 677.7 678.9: 22.56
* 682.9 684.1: 22.03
